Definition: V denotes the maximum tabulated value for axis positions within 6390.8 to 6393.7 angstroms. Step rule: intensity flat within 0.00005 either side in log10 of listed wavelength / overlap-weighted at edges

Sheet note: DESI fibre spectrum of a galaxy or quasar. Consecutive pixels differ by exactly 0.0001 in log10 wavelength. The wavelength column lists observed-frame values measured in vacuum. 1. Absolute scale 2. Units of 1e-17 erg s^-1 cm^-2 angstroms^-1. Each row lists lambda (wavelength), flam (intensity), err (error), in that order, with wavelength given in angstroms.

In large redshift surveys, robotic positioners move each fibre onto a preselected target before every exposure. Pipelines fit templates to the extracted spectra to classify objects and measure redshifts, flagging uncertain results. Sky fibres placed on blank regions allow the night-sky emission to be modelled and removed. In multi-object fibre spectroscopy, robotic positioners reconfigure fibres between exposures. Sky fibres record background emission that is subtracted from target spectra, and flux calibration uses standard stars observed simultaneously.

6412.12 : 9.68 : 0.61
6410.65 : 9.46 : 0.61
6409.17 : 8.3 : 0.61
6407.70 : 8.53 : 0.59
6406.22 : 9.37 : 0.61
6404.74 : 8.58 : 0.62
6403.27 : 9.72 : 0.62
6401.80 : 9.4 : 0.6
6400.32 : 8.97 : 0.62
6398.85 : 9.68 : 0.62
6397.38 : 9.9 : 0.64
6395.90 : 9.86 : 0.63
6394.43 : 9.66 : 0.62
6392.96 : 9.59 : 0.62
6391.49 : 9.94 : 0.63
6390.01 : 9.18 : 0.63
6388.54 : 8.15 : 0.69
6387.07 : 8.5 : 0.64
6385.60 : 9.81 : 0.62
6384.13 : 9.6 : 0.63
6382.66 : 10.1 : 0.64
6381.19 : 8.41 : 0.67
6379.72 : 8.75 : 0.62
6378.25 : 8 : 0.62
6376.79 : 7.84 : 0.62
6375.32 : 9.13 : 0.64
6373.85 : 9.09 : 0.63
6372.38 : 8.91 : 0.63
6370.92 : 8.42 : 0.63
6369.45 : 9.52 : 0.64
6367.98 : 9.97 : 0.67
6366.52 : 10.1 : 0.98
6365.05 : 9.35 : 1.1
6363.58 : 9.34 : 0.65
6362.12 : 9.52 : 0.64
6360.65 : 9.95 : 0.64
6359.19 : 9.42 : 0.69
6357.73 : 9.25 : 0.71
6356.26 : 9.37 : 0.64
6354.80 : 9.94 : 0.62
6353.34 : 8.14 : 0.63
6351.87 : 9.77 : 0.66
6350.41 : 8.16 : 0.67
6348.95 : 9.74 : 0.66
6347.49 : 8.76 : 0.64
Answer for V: 9.94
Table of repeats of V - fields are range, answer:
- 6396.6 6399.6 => 9.9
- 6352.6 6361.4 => 9.95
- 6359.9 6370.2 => 10.1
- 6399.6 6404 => 9.72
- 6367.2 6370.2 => 9.97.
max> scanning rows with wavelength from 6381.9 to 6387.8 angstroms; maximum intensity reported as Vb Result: 10.1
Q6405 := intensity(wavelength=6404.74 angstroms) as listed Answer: 8.58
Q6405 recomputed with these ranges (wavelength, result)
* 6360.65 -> 9.95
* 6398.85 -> 9.68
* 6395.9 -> 9.86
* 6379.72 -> 8.75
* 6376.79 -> 7.84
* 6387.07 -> 8.5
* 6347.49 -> 8.76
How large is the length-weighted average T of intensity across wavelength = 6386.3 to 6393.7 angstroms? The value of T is 9.07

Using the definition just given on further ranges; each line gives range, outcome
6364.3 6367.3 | 9.72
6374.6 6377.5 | 8.48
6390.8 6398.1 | 9.79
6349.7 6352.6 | 8.98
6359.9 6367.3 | 9.66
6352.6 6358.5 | 9.17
